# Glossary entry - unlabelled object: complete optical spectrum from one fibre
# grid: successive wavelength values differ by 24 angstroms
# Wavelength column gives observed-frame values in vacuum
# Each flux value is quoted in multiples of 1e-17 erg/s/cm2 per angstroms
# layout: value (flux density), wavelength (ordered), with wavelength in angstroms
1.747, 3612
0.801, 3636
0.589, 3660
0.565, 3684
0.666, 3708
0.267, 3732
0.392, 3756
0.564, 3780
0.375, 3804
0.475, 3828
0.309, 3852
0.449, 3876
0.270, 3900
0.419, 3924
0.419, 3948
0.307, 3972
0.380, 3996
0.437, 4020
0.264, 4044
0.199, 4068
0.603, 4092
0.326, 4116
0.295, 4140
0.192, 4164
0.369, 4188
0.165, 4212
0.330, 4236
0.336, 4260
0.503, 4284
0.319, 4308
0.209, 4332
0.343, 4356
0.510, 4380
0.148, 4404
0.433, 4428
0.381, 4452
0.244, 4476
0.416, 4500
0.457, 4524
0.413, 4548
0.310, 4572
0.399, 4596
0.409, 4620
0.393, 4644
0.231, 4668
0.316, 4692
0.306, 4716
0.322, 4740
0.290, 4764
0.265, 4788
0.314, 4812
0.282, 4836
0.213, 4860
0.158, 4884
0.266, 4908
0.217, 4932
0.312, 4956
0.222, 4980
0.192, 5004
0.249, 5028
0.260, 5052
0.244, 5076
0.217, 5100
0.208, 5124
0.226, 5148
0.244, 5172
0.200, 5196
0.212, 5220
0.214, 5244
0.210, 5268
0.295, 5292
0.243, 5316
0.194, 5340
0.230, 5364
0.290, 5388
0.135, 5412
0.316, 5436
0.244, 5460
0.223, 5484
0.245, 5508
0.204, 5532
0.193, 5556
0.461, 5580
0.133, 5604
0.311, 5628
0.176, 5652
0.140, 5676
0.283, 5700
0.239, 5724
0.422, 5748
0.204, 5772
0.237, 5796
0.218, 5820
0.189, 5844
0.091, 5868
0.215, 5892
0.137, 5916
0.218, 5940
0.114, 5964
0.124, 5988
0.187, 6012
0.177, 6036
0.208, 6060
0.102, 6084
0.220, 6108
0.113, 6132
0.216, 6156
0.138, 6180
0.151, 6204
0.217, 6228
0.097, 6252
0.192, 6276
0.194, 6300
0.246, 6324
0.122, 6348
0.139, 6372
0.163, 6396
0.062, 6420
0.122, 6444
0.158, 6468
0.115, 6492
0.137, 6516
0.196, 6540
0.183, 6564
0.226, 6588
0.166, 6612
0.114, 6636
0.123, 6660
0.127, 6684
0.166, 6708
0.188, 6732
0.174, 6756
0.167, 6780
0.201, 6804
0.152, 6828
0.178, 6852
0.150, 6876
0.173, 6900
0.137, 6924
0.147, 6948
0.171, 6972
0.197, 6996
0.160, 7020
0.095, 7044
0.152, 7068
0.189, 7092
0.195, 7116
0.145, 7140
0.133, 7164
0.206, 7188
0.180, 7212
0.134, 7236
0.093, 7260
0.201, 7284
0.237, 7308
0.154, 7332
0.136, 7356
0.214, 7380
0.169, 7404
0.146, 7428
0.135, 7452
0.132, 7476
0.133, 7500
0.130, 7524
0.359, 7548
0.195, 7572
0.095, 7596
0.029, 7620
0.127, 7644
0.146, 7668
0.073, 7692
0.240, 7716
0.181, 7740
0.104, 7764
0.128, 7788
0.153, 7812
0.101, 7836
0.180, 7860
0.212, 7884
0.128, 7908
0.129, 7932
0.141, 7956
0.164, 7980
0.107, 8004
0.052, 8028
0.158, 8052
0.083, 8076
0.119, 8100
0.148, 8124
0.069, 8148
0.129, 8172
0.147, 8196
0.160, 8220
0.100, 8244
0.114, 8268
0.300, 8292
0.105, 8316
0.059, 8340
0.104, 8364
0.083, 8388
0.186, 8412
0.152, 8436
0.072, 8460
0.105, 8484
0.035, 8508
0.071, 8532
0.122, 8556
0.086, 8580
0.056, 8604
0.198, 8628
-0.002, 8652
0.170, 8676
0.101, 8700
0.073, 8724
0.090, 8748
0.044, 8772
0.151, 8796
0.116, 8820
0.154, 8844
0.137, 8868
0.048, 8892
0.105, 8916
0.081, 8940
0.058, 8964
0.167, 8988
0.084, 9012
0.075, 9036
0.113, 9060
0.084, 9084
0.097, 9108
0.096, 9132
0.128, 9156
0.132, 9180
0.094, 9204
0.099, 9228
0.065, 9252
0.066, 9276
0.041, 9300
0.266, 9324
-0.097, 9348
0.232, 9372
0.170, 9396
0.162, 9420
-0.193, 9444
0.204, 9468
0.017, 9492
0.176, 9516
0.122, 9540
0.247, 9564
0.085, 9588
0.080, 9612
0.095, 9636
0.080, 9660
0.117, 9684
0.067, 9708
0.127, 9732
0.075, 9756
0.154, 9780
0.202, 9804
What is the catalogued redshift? 0.15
